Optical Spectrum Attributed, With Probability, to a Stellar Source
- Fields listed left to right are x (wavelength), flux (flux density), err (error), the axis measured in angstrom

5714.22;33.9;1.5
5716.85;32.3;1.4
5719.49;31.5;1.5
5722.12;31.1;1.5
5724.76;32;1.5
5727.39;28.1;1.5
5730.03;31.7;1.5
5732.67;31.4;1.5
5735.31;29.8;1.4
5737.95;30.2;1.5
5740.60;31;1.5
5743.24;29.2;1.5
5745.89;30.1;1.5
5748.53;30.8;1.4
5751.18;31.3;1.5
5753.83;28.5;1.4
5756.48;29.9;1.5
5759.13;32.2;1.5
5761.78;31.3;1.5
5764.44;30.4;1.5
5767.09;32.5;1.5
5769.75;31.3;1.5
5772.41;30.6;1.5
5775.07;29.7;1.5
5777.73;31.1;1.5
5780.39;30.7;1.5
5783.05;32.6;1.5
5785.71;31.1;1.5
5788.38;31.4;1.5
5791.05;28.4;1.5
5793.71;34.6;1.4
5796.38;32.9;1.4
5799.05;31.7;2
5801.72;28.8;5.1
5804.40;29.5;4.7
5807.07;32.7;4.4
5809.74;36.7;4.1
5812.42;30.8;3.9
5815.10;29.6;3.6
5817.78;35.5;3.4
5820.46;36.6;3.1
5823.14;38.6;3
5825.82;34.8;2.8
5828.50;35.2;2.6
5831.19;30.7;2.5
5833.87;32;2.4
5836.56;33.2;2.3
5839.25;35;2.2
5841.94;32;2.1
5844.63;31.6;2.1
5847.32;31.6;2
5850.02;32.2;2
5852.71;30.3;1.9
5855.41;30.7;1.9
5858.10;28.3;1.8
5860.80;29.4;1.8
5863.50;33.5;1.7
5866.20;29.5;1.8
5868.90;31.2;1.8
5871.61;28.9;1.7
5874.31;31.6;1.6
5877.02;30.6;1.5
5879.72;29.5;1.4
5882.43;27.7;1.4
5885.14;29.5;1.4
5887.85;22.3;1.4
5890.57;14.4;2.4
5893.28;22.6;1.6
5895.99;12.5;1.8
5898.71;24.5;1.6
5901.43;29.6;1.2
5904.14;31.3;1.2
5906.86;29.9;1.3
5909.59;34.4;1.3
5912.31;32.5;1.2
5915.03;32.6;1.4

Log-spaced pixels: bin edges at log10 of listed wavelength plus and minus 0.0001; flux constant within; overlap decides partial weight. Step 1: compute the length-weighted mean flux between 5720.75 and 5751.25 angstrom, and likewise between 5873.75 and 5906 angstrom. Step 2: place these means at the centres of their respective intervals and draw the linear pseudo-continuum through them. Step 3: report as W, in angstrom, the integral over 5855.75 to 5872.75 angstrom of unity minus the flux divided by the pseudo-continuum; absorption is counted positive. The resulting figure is -2.5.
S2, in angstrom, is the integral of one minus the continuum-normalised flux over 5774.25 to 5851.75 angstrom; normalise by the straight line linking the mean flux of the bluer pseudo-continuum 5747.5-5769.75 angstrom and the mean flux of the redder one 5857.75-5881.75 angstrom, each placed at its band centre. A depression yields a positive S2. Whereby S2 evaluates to -4.76 angstrom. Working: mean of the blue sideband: 30.9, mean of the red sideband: 30.3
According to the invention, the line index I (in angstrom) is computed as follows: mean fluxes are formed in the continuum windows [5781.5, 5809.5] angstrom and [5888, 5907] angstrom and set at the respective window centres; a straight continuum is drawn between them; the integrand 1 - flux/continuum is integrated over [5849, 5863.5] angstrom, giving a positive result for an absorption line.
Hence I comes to -2.2 angstrom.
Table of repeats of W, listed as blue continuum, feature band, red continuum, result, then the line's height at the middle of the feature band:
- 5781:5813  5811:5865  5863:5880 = -2.48 angstrom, 31.1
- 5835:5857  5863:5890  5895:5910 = 0.42 angstrom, 29.3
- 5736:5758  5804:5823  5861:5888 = -2.32 angstrom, 29.9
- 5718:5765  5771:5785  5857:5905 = -0.62 angstrom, 29.6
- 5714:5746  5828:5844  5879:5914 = -2.83 angstrom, 27.9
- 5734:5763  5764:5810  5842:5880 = -1.33 angstrom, 30.5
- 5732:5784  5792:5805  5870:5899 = -1.19 angstrom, 28.9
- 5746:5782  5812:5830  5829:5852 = -1.50 angstrom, 31.9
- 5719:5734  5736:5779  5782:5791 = 0.62 angstrom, 31.1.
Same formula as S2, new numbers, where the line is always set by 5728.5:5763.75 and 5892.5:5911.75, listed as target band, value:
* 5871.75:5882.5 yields -1.0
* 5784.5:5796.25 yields -0.8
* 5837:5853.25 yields -2.4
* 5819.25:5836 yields -3.5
